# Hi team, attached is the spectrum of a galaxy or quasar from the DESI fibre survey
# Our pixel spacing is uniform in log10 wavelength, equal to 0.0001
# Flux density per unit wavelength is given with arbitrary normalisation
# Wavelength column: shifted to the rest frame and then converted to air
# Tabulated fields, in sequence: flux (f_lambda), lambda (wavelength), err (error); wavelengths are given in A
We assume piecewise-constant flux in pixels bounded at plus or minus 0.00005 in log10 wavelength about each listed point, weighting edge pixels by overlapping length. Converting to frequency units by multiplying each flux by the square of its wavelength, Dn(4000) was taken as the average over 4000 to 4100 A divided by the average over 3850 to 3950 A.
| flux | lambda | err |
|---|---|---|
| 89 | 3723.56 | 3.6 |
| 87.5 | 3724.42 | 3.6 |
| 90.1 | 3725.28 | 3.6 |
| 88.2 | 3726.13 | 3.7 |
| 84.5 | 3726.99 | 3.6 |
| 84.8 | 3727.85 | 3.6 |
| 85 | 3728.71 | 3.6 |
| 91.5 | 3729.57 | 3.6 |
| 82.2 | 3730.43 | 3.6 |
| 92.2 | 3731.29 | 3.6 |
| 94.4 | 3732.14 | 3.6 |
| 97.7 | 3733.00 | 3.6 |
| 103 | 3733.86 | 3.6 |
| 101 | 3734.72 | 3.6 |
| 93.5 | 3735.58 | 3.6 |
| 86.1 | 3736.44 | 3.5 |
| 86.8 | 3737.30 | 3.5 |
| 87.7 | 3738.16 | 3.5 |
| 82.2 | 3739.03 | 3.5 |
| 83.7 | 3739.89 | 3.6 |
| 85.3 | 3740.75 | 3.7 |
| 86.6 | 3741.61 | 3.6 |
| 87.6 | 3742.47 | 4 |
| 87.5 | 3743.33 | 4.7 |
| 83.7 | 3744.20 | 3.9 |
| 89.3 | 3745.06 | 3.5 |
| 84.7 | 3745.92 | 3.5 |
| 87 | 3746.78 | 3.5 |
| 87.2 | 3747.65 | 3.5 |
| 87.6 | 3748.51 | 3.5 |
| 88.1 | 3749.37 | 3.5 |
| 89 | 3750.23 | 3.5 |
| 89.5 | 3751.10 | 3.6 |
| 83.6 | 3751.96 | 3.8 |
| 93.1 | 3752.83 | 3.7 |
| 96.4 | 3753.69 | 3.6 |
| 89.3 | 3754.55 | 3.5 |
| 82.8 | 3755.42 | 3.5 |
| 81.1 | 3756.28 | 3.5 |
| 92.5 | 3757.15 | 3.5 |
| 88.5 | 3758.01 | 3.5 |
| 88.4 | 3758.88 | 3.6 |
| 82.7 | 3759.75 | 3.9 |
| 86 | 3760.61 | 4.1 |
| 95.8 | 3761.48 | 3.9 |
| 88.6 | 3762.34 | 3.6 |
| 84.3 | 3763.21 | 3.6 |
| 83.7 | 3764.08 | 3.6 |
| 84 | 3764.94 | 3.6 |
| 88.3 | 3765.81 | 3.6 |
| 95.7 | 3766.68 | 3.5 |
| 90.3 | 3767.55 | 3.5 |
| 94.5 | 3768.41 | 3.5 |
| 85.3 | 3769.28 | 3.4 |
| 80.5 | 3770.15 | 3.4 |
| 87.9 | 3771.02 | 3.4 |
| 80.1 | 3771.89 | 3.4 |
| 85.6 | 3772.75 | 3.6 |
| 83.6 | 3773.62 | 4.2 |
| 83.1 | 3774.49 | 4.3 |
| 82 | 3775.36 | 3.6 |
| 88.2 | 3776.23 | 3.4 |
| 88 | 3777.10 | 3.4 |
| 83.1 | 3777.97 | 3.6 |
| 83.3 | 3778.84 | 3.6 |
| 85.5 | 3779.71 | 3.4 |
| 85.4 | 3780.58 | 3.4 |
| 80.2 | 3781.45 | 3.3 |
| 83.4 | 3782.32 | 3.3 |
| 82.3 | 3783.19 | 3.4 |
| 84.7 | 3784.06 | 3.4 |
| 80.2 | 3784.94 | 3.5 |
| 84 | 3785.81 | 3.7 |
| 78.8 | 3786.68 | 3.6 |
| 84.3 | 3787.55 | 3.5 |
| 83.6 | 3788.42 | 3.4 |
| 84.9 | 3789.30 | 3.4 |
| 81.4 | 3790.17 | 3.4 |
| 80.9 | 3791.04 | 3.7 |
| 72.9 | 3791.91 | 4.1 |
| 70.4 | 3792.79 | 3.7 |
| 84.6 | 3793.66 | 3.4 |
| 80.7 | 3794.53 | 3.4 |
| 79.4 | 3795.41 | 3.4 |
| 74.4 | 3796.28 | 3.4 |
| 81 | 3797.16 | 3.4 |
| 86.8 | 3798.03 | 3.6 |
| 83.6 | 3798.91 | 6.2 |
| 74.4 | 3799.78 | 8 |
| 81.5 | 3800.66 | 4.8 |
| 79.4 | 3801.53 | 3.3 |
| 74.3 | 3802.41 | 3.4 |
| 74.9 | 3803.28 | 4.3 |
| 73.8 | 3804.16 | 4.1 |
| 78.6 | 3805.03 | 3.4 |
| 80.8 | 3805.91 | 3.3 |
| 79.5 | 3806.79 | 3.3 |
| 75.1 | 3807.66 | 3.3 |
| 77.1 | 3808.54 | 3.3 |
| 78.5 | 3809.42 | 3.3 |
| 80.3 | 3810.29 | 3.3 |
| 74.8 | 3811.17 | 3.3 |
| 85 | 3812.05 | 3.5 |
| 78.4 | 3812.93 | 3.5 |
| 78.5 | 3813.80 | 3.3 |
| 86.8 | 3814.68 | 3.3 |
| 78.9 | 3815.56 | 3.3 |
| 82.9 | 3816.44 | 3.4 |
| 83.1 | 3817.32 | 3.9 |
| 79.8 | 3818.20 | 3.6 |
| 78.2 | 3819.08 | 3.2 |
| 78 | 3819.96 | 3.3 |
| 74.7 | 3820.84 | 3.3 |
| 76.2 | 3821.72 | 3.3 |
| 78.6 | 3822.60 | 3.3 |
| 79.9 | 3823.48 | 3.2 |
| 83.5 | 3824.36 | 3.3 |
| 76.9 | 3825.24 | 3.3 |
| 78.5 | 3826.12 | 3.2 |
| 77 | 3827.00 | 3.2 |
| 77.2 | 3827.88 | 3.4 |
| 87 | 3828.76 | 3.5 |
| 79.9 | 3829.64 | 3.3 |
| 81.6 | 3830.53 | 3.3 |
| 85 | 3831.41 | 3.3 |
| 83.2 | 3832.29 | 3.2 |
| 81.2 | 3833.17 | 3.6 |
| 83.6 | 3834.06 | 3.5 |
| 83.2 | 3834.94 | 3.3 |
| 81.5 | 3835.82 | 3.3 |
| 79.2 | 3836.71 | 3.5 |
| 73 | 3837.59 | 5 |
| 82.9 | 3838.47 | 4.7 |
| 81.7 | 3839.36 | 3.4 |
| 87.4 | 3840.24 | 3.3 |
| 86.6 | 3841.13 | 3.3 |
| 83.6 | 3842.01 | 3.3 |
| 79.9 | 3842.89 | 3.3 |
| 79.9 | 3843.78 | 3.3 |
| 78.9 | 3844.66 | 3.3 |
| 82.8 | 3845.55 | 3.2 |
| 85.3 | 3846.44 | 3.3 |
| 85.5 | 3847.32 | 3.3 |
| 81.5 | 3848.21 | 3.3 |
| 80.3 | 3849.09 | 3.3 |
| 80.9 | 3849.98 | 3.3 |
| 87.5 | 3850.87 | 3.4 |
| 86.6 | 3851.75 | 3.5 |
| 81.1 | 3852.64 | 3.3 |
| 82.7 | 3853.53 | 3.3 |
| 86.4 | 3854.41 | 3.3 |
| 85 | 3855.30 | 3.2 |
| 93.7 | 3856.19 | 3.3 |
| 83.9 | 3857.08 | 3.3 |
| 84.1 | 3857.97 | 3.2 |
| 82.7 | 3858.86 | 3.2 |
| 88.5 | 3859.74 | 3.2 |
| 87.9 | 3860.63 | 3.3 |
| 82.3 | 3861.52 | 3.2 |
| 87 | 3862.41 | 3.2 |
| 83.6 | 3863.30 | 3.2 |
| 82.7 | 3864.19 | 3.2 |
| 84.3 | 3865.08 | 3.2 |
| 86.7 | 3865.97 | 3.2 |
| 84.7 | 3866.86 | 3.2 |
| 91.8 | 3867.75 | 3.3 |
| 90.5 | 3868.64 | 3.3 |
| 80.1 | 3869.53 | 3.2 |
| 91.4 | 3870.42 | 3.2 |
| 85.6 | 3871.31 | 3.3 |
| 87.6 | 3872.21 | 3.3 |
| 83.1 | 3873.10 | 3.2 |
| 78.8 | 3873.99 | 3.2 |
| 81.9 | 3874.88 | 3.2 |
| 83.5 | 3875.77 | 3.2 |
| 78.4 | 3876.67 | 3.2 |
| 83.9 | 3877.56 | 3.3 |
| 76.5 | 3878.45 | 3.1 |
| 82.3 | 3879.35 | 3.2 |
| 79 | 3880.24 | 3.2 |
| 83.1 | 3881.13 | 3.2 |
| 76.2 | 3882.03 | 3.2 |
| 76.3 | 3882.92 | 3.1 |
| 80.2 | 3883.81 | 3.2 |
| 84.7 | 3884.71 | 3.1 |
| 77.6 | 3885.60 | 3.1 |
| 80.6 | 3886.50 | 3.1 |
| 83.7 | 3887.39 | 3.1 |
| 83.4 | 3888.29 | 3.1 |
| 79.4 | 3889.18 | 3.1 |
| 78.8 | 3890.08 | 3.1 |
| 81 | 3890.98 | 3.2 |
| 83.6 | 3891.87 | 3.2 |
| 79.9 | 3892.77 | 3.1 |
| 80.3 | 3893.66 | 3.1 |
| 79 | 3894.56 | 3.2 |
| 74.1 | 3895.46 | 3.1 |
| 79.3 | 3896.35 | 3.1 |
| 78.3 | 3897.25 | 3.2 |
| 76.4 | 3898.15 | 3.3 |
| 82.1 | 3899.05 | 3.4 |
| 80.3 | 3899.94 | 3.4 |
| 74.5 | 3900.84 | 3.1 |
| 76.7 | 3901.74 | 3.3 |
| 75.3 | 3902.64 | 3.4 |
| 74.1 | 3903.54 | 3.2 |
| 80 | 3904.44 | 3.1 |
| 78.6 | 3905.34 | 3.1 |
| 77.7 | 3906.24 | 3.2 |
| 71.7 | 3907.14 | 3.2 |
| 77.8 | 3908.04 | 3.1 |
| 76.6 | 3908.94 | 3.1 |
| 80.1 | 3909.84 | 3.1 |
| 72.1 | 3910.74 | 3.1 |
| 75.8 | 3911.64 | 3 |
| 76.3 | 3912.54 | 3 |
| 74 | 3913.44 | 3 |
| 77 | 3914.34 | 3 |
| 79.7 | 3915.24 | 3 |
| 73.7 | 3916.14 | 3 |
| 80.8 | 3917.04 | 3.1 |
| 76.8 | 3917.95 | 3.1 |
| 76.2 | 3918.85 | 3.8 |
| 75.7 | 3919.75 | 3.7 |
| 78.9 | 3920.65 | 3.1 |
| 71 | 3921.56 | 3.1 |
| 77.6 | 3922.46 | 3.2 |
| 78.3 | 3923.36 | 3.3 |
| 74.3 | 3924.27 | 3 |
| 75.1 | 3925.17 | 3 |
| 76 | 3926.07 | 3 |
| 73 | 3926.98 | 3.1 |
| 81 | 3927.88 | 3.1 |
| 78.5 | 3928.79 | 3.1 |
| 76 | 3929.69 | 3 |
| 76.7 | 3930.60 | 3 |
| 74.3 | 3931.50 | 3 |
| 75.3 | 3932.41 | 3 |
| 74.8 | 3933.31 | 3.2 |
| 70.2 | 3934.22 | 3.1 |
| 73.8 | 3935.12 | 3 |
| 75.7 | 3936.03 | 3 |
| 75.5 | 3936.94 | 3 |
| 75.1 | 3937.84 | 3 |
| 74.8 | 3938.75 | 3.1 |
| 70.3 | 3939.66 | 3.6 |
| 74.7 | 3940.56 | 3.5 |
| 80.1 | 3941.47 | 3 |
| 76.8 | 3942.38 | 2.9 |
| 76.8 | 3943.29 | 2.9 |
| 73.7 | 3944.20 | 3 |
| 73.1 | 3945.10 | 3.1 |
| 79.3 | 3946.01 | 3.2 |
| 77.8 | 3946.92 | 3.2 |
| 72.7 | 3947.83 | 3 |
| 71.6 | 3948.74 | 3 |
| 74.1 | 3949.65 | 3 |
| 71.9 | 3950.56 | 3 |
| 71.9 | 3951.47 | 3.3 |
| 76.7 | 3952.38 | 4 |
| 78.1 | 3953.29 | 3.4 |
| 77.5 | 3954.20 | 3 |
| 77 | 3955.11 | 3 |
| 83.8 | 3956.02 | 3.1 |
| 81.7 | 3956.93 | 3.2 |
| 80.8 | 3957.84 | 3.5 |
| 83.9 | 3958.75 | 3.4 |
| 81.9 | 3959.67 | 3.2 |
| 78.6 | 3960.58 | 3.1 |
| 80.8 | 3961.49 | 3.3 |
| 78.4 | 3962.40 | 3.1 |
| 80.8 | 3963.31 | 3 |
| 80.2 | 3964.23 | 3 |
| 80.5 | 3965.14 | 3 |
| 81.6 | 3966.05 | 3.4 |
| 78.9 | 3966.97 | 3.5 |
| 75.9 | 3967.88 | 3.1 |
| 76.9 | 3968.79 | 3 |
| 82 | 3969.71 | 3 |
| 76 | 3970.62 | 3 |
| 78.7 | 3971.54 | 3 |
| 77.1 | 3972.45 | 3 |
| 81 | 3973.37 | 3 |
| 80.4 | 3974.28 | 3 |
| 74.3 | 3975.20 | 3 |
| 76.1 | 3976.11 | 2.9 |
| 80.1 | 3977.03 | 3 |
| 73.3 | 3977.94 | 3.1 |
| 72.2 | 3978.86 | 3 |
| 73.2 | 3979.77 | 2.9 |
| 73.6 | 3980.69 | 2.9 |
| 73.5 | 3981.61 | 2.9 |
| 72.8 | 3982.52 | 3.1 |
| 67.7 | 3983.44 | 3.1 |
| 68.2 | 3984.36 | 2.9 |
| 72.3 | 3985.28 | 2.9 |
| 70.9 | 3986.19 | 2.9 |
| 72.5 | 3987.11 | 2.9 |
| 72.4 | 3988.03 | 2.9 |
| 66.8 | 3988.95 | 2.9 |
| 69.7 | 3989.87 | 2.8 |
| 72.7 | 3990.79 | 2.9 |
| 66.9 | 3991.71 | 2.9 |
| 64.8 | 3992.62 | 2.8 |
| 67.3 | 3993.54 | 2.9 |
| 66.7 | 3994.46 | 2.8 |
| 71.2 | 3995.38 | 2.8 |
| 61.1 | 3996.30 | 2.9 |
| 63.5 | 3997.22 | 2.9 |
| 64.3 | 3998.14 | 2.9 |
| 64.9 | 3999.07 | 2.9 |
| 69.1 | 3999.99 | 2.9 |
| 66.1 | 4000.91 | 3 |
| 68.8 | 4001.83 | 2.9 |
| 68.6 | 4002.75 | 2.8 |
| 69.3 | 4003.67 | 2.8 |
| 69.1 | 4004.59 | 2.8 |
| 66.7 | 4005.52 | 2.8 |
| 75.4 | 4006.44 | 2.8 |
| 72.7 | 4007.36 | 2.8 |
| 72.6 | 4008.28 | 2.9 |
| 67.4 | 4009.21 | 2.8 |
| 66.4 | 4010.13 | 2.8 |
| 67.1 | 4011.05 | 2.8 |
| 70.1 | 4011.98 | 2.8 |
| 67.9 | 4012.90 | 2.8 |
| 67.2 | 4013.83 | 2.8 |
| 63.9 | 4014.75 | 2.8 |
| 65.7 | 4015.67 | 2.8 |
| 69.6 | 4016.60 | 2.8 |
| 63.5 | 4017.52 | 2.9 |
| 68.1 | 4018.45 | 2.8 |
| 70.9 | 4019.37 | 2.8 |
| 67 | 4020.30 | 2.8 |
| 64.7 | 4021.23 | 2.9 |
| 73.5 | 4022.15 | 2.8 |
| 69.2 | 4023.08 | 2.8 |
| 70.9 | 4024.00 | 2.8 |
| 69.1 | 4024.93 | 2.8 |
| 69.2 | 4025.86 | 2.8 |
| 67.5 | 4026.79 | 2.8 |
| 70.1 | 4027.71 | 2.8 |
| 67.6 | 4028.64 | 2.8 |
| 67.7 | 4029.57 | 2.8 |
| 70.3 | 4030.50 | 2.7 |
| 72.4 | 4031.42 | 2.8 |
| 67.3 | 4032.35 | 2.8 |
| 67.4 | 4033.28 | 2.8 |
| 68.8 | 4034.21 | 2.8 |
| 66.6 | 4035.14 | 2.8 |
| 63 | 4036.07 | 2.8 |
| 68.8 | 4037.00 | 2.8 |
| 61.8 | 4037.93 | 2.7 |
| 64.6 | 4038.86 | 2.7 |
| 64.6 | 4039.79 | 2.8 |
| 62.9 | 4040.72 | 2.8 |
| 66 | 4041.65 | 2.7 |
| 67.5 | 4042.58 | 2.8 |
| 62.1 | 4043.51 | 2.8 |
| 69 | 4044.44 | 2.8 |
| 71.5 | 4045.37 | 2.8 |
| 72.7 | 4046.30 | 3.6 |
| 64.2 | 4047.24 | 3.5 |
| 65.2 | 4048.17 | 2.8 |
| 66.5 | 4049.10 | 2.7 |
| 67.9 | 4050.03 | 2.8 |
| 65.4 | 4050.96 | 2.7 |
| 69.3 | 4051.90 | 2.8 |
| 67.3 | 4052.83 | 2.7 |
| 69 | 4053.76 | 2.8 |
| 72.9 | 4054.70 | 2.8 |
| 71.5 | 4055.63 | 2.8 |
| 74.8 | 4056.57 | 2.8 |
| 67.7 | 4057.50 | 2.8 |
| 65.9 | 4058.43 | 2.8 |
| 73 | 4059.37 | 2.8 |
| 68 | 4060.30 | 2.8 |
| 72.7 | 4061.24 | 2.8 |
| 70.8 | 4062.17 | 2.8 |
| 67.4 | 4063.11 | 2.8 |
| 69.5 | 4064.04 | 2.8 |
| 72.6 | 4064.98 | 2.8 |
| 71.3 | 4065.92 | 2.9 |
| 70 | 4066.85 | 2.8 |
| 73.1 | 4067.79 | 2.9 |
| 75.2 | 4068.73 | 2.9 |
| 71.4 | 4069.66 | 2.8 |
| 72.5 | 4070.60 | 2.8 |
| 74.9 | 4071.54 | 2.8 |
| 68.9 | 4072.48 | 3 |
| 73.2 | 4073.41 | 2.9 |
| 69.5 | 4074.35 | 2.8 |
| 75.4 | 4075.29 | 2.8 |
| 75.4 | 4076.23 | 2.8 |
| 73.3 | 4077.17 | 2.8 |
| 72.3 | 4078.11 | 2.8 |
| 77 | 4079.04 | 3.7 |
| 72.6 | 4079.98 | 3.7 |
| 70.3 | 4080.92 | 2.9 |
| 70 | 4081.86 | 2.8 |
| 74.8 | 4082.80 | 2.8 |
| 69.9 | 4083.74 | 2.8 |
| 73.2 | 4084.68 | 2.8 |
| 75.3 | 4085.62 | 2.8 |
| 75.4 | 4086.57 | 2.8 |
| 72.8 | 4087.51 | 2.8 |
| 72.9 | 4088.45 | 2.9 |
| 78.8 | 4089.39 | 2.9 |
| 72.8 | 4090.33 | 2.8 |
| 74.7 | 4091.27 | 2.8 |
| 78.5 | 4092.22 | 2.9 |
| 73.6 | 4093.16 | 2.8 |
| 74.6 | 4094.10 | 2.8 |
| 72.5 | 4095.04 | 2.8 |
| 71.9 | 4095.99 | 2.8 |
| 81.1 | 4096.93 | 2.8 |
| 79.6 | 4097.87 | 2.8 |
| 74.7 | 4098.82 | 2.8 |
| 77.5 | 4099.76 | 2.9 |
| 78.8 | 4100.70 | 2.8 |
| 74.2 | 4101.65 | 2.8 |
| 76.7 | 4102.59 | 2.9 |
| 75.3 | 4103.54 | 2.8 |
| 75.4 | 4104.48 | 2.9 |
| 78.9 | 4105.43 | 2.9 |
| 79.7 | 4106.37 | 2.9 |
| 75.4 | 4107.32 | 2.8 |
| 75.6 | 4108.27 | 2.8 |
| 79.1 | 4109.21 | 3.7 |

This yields 1.0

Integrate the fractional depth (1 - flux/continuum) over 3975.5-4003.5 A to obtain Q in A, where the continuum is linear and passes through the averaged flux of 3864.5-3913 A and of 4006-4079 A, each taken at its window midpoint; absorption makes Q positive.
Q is 1.3 A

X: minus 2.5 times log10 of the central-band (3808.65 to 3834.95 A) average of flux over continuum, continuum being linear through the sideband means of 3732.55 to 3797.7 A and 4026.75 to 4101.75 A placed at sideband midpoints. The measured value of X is 0.04 mag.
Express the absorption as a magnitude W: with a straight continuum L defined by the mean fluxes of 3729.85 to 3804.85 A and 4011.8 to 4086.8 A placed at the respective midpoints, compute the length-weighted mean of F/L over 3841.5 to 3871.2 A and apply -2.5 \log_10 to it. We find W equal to -0.06 mag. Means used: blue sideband 85.3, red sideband 69.5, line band 84.7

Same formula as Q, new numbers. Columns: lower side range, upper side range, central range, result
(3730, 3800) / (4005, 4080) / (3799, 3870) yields -0.1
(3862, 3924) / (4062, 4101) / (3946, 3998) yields 1.6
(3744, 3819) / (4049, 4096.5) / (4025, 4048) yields 1.9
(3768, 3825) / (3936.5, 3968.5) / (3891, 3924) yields 0.5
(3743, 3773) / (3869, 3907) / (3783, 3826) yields 2.7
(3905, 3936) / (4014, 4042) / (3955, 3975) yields -2.0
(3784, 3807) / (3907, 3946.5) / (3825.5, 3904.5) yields -4.5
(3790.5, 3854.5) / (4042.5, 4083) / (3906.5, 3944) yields 0.2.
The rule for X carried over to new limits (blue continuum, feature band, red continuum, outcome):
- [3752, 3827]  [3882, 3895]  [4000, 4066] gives -0.052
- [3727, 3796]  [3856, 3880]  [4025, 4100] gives -0.050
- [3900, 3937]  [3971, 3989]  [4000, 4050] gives -0.040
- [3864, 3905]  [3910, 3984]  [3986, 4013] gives -0.034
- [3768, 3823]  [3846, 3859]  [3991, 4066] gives -0.090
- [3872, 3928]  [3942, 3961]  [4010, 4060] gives -0.040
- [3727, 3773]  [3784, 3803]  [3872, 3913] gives 0.069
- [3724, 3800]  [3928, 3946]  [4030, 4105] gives 0.032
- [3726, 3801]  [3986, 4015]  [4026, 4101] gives 0.088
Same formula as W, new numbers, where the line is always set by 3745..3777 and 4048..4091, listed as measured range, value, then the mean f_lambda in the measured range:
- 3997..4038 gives 0.09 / 68.1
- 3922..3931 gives 0.03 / 76.6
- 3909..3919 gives 0.04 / 76.6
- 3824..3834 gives 0.04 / 81.1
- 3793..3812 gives 0.08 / 78.8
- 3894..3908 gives 0.04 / 77.2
